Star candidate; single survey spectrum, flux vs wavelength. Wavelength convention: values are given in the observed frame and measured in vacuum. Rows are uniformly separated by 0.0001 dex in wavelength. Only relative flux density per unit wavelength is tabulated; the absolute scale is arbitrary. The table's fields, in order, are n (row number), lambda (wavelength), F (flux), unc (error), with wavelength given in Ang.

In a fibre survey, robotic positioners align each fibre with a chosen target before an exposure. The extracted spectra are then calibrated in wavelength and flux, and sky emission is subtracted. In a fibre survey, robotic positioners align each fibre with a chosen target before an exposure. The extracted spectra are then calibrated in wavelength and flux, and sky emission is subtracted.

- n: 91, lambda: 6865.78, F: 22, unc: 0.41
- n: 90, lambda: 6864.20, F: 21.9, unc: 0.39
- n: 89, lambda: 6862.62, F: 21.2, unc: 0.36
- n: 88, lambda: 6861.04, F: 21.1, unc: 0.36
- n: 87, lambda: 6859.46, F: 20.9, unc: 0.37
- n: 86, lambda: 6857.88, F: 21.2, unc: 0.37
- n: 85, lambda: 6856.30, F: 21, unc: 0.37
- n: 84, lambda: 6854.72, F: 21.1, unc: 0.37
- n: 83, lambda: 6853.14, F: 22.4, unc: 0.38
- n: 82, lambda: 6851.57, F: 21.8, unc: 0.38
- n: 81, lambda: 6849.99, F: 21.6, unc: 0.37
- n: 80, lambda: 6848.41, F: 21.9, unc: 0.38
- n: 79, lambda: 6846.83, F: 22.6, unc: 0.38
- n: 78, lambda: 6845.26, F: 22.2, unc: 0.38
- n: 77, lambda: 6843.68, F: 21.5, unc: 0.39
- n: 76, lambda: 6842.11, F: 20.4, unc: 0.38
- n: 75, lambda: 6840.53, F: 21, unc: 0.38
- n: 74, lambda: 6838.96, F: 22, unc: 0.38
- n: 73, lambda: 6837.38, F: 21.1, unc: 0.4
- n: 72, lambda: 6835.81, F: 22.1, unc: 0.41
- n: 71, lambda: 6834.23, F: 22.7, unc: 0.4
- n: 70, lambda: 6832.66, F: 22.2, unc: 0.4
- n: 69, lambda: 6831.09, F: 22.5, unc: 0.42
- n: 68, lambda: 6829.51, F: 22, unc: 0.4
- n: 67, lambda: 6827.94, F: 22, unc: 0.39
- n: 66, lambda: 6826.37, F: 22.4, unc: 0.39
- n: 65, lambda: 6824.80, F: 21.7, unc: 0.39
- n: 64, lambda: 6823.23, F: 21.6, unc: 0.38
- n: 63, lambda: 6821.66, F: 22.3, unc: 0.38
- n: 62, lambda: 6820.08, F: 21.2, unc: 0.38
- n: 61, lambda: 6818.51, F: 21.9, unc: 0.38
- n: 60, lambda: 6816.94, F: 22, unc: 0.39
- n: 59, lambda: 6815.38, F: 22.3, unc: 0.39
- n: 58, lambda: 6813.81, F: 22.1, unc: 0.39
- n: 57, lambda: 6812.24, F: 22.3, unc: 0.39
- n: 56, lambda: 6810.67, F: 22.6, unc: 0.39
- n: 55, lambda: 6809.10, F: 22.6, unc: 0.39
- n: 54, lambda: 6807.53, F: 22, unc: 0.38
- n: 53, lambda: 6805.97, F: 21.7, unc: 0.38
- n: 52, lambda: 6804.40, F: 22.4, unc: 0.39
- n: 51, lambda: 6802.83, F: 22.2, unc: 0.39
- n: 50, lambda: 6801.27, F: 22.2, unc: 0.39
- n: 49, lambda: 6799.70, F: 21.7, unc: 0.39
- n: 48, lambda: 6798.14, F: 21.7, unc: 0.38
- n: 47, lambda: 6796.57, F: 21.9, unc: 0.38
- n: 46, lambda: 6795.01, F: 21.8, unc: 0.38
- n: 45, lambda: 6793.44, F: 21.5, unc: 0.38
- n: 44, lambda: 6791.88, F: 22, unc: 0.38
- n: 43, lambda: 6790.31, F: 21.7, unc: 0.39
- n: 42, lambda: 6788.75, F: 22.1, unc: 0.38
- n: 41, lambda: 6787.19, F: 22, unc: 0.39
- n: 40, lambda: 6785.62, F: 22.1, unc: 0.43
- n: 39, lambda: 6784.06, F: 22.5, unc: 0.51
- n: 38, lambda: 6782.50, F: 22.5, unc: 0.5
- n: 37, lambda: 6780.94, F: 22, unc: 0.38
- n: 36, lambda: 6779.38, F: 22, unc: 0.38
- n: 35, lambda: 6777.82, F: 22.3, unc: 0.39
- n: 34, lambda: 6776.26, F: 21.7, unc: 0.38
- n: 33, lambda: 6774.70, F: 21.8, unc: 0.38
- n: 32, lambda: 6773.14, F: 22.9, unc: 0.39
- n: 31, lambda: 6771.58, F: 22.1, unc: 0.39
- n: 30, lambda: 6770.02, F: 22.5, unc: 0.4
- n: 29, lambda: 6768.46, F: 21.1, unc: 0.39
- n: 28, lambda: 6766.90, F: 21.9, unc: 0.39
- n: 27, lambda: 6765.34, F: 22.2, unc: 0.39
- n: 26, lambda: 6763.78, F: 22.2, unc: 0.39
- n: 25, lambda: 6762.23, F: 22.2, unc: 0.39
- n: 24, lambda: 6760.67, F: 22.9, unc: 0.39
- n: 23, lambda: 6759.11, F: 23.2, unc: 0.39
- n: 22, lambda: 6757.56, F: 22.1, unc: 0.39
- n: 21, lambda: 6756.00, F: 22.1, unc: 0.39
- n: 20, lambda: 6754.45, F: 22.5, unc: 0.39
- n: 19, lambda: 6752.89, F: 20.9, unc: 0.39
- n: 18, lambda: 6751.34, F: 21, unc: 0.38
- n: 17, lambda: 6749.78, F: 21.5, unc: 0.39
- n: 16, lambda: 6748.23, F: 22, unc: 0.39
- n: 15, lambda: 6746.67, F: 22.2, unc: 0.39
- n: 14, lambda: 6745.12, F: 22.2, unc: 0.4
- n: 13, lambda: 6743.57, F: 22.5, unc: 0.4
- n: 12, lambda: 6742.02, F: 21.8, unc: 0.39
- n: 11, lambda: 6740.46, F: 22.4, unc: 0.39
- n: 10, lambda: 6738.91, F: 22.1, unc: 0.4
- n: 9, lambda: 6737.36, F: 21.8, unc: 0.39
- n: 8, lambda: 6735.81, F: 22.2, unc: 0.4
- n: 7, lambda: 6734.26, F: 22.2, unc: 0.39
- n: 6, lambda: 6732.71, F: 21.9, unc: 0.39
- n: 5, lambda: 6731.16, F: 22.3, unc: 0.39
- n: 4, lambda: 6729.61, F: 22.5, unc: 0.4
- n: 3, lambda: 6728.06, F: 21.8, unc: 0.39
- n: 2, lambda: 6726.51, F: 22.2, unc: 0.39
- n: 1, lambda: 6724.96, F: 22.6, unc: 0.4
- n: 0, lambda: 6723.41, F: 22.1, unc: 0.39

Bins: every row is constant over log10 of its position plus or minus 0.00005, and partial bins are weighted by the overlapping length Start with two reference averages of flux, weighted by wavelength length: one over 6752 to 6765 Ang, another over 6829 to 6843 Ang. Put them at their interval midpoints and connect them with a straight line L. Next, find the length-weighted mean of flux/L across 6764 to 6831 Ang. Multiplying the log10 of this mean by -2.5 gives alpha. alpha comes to -0.001 mag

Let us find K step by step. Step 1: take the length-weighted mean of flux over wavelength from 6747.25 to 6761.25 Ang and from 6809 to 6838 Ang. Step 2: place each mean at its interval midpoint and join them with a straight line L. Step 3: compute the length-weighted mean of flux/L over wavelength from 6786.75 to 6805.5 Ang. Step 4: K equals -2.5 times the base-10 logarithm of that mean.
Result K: 0.01 mag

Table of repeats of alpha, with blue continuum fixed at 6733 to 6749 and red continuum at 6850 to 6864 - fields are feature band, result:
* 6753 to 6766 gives -0.017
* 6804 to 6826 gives -0.020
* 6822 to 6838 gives -0.025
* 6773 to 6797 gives -0.009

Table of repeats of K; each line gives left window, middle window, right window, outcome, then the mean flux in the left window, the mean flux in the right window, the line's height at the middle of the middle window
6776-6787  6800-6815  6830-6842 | -0.01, 22.2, 21.8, 22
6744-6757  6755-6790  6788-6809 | -0.02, 21.8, 21.9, 21.9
